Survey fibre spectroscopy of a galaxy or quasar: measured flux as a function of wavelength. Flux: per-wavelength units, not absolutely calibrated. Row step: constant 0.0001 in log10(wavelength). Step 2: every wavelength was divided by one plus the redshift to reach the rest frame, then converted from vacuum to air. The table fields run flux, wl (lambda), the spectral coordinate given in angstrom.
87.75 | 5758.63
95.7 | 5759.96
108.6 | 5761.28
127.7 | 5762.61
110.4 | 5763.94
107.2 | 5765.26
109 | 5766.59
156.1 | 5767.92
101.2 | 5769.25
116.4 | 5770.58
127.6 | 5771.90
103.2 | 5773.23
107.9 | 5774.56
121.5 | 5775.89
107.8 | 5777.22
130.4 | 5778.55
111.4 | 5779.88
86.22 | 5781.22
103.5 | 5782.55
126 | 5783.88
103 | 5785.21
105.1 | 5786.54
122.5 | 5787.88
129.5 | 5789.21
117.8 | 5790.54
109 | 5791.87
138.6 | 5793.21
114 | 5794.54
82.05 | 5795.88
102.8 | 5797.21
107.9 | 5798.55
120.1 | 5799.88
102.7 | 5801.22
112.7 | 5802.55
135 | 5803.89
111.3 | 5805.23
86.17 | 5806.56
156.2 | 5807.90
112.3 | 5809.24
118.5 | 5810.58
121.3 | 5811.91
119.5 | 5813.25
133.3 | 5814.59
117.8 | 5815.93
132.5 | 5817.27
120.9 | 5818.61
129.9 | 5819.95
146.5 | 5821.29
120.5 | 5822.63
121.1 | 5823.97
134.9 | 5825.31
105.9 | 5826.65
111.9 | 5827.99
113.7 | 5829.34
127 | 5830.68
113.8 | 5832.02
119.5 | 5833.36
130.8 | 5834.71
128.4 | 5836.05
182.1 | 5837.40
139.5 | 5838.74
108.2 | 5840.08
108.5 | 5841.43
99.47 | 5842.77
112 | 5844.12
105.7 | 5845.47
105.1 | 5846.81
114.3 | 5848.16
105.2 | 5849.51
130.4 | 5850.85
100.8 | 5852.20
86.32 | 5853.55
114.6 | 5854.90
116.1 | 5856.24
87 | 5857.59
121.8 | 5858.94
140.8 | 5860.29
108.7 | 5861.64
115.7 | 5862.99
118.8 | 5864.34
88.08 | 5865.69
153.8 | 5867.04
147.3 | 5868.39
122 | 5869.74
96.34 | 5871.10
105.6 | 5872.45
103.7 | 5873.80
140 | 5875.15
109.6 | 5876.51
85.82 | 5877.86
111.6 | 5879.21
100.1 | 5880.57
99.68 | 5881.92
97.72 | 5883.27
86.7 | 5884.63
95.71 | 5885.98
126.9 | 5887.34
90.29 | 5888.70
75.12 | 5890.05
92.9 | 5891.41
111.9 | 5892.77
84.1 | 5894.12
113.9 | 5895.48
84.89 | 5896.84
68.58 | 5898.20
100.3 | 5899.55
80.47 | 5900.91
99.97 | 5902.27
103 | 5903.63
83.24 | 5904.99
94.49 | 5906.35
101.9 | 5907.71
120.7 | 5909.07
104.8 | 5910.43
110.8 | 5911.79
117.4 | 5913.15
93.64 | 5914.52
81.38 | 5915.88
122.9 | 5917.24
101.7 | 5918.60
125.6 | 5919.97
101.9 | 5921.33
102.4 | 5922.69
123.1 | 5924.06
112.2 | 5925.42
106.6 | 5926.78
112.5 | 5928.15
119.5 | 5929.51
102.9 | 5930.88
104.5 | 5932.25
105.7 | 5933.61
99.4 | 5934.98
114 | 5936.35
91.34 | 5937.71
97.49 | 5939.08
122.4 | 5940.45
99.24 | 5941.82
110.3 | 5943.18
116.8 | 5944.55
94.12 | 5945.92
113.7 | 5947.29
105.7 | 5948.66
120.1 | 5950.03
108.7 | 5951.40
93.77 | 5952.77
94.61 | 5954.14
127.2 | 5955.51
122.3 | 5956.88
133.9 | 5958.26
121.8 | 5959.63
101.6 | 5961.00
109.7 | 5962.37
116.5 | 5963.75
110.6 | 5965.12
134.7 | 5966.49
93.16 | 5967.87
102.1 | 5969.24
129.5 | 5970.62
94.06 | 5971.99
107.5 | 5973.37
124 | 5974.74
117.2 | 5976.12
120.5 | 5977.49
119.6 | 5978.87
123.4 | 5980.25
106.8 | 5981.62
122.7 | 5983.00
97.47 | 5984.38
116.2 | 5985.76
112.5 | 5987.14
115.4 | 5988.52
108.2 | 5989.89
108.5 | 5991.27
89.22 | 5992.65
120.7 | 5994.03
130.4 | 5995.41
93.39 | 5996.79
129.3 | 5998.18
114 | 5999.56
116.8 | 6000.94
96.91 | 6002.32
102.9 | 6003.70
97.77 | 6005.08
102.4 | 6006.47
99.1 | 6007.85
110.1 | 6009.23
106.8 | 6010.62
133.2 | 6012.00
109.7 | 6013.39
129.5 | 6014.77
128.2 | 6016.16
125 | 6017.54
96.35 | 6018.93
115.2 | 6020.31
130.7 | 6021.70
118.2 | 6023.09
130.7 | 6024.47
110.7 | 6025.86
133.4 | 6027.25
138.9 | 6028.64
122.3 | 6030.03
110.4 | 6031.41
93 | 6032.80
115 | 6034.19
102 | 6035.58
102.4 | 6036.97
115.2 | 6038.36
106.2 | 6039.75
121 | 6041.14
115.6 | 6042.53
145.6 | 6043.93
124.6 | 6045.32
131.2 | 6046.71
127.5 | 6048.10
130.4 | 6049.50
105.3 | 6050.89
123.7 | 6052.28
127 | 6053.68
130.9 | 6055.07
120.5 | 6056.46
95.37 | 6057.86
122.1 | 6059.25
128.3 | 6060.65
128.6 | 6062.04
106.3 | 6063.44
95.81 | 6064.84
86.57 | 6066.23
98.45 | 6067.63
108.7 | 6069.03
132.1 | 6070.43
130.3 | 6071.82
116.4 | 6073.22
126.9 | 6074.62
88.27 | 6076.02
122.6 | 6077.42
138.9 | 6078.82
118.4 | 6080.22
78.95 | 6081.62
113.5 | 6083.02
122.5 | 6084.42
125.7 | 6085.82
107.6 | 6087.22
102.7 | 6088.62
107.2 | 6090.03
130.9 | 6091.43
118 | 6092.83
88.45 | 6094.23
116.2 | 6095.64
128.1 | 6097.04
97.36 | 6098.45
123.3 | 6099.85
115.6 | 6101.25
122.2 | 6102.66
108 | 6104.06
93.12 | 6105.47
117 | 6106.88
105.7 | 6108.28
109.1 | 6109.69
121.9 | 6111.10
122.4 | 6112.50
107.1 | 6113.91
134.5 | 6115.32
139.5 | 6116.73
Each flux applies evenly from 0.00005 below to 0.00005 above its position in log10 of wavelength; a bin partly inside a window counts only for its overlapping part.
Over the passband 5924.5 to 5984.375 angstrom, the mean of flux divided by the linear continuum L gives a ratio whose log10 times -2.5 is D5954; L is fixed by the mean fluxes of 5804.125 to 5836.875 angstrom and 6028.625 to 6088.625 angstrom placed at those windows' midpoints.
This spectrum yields 0.07 mag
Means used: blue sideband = 123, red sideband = 116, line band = 111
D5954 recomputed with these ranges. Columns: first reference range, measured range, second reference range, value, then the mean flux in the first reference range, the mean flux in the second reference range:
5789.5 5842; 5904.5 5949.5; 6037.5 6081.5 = 0.12 mag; 121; 118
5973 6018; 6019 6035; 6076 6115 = -0.05 mag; 113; 113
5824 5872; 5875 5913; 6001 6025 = 0.18 mag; 118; 114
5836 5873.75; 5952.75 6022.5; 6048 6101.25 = 0.02 mag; 116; 115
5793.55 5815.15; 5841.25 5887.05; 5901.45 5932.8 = 0.00 mag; 115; 106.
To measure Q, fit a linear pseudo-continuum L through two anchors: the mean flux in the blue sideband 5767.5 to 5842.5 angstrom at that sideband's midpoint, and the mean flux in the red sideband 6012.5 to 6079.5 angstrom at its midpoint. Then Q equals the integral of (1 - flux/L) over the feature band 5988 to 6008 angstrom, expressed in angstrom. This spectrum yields 1.64 angstrom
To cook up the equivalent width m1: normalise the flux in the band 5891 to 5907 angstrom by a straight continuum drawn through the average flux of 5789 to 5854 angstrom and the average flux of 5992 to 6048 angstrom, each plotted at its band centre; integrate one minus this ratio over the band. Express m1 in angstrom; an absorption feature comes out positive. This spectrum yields 3.3 angstrom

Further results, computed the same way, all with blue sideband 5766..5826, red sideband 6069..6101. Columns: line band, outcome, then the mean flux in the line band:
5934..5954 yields 1.79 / 106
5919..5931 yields 0.46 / 112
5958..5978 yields 0.37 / 114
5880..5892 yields 2.13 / 96.1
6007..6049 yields -0.97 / 118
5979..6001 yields 0.58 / 113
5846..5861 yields 0.78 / 111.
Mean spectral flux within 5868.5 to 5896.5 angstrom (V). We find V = 103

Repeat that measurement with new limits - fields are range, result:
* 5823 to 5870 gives 118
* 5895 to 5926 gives 102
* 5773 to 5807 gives 112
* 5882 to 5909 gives 95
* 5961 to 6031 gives 114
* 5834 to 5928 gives 108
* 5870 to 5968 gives 105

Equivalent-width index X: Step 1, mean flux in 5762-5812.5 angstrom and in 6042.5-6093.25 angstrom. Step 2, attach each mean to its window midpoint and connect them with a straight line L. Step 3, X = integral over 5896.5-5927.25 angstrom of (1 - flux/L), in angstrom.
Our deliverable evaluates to 3.67 angstrom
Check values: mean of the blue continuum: 115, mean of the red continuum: 117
